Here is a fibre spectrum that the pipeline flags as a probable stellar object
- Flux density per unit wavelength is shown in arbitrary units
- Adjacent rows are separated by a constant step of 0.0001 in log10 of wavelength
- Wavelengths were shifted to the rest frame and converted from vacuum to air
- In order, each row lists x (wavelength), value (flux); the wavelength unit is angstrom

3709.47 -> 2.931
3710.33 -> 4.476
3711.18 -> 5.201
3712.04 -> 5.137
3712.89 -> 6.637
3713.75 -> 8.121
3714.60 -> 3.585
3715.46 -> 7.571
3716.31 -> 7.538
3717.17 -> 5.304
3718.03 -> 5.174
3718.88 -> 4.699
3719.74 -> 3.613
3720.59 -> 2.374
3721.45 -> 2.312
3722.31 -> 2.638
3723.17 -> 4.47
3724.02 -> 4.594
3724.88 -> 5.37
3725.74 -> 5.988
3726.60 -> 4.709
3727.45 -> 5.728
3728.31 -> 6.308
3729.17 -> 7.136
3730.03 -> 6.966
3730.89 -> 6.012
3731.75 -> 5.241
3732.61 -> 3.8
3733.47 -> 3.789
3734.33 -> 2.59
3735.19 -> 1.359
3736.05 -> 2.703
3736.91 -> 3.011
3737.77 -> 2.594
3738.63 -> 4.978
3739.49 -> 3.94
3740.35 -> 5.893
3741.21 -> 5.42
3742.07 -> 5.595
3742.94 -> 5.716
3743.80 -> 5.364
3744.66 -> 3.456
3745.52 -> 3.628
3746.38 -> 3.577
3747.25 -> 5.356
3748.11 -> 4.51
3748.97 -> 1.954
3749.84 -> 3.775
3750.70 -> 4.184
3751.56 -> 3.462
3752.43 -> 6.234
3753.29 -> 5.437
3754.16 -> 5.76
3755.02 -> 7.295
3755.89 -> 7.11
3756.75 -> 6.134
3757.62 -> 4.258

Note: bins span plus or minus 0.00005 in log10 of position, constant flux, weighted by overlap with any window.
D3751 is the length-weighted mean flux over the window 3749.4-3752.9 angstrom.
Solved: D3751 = 4.42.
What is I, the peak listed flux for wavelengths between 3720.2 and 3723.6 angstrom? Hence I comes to 4.47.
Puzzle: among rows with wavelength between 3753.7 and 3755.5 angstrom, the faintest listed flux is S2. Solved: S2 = 5.76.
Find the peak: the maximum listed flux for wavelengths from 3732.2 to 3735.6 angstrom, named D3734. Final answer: 3.8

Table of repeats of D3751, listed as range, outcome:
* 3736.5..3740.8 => 4.1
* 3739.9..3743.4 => 5.64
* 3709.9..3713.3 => 5.36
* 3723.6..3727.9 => 5.28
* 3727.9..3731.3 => 6.6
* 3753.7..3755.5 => 6.5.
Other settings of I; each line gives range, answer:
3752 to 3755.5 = 7.295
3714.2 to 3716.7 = 7.571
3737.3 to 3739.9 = 4.978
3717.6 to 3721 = 5.174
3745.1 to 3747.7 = 5.356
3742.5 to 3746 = 5.716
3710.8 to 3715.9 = 8.121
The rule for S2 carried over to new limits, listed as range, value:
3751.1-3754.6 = 3.462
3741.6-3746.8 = 3.456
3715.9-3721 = 2.374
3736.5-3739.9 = 2.594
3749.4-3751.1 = 3.775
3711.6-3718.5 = 3.585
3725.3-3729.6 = 4.709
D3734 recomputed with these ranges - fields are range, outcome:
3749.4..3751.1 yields 4.184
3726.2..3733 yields 7.136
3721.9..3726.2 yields 5.988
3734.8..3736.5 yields 2.703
